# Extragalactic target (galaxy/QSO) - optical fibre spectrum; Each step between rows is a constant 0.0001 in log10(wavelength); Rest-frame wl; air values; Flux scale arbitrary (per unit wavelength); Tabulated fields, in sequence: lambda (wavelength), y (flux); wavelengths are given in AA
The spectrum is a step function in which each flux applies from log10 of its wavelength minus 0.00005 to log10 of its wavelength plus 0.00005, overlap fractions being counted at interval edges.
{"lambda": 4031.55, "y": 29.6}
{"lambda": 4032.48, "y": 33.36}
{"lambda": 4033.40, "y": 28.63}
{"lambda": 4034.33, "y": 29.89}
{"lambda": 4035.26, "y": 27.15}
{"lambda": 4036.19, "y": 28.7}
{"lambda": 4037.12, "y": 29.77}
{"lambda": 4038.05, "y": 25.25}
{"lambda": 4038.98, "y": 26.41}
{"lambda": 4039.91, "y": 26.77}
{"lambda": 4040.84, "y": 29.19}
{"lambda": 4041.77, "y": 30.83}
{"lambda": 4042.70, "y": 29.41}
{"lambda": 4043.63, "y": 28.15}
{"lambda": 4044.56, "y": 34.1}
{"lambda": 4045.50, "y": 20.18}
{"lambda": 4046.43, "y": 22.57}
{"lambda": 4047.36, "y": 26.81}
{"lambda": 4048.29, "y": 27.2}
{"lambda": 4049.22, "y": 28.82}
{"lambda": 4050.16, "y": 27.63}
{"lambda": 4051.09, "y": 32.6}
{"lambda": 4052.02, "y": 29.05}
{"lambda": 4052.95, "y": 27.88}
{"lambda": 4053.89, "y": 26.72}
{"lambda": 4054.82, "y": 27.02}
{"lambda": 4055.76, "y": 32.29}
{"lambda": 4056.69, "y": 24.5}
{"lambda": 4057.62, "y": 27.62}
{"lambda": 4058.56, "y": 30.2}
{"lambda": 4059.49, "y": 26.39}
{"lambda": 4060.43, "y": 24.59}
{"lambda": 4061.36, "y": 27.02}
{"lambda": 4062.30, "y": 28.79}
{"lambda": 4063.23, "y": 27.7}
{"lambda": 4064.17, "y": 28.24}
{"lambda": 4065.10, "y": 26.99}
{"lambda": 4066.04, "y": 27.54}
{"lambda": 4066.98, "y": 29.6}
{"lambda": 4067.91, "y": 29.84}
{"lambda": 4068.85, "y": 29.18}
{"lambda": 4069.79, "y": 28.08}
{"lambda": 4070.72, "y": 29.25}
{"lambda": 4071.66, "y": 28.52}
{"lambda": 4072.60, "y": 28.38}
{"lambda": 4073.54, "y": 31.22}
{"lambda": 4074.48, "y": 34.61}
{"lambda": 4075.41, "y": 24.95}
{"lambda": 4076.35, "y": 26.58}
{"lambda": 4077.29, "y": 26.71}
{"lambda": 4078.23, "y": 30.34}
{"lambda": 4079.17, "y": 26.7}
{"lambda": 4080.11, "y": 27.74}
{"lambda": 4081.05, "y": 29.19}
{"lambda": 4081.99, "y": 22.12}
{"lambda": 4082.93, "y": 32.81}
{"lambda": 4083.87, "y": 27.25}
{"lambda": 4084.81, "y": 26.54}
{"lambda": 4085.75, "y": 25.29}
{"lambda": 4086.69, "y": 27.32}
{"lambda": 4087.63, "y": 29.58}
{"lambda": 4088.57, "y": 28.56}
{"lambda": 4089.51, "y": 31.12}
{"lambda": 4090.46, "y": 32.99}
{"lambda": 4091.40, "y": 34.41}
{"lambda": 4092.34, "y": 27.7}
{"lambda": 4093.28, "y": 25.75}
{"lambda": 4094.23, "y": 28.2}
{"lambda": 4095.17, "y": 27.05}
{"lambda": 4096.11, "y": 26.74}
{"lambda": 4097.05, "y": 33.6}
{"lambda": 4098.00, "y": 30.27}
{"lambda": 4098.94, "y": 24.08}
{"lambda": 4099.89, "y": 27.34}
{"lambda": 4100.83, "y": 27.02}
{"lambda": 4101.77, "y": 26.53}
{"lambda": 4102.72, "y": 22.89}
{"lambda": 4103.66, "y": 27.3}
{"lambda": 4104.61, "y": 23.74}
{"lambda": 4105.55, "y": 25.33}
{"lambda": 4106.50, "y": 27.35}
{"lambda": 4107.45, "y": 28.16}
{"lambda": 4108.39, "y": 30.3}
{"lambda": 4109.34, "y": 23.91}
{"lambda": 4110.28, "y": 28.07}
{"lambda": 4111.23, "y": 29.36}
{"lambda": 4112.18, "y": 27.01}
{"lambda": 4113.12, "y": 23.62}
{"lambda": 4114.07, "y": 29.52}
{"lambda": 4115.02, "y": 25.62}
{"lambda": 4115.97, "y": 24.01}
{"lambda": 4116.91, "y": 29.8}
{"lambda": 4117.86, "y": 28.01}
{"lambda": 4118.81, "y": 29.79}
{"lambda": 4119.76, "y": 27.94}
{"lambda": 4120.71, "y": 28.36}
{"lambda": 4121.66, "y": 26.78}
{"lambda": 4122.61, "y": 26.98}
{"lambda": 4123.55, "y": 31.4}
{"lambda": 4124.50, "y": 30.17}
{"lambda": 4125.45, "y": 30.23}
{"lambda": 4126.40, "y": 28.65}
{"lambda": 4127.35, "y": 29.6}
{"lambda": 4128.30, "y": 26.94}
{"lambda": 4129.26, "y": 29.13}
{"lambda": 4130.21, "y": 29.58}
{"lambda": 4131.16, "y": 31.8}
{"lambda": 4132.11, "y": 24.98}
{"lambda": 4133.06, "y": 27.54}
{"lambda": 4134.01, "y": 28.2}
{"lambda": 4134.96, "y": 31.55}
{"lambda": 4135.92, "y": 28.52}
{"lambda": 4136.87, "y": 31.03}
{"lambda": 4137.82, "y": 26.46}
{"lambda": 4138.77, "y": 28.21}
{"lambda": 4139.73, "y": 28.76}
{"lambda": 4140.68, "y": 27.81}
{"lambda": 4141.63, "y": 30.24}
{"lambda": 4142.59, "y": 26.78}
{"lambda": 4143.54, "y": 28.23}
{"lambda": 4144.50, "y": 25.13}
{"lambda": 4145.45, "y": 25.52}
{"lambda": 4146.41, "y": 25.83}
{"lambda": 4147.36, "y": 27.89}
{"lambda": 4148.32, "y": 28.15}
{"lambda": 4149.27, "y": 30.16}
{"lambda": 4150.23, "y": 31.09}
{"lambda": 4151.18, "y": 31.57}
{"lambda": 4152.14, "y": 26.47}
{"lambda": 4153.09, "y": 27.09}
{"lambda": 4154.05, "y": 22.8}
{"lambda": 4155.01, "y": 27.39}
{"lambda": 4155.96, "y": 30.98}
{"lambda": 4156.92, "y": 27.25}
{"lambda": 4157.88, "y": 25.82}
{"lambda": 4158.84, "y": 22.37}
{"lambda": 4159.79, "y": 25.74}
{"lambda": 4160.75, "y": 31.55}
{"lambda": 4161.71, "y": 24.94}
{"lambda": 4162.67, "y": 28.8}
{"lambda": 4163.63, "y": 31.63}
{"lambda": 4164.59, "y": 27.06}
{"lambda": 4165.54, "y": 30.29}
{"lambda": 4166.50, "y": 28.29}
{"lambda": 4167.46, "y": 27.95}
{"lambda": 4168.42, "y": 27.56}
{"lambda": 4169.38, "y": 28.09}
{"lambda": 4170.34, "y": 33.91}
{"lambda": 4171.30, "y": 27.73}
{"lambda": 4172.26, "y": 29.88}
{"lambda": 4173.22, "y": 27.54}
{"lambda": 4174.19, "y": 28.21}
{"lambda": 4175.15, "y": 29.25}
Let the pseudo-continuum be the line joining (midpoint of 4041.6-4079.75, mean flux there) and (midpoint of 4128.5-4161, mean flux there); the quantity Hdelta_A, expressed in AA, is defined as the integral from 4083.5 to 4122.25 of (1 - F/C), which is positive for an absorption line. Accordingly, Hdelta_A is 0.5 AA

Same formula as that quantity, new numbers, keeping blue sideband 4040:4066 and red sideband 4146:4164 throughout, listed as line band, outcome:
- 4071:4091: -0.5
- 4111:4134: -0.3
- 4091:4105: 0.2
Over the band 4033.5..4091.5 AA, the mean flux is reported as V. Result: 28.2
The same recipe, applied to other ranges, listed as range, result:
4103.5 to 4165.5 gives 27.9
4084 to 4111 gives 27.8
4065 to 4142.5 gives 28.2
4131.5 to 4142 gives 28.5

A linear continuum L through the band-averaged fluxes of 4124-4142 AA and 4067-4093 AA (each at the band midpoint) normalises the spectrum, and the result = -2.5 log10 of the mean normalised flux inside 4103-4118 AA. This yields 0.08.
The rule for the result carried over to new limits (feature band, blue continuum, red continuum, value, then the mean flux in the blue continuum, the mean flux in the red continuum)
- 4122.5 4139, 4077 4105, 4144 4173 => -0.04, 27.9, 28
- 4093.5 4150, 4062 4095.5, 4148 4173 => 0.02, 28.5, 28.3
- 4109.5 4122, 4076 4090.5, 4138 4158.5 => 0.02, 28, 27.7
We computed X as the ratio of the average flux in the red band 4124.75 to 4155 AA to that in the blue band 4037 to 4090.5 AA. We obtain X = 1.01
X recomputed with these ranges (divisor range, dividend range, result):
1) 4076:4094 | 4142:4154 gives 0.98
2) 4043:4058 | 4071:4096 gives 1.03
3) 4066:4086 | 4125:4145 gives 1.01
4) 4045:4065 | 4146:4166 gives 1.02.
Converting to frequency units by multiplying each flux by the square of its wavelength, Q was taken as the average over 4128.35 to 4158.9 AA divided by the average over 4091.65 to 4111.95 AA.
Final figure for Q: 1.0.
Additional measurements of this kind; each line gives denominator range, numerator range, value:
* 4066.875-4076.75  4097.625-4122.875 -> 0.94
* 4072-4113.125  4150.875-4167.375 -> 1.02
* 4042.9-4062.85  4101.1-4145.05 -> 1.04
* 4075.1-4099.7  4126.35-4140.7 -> 1.04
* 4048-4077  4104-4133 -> 1.01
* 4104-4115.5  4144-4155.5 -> 1.04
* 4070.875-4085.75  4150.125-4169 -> 1.03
